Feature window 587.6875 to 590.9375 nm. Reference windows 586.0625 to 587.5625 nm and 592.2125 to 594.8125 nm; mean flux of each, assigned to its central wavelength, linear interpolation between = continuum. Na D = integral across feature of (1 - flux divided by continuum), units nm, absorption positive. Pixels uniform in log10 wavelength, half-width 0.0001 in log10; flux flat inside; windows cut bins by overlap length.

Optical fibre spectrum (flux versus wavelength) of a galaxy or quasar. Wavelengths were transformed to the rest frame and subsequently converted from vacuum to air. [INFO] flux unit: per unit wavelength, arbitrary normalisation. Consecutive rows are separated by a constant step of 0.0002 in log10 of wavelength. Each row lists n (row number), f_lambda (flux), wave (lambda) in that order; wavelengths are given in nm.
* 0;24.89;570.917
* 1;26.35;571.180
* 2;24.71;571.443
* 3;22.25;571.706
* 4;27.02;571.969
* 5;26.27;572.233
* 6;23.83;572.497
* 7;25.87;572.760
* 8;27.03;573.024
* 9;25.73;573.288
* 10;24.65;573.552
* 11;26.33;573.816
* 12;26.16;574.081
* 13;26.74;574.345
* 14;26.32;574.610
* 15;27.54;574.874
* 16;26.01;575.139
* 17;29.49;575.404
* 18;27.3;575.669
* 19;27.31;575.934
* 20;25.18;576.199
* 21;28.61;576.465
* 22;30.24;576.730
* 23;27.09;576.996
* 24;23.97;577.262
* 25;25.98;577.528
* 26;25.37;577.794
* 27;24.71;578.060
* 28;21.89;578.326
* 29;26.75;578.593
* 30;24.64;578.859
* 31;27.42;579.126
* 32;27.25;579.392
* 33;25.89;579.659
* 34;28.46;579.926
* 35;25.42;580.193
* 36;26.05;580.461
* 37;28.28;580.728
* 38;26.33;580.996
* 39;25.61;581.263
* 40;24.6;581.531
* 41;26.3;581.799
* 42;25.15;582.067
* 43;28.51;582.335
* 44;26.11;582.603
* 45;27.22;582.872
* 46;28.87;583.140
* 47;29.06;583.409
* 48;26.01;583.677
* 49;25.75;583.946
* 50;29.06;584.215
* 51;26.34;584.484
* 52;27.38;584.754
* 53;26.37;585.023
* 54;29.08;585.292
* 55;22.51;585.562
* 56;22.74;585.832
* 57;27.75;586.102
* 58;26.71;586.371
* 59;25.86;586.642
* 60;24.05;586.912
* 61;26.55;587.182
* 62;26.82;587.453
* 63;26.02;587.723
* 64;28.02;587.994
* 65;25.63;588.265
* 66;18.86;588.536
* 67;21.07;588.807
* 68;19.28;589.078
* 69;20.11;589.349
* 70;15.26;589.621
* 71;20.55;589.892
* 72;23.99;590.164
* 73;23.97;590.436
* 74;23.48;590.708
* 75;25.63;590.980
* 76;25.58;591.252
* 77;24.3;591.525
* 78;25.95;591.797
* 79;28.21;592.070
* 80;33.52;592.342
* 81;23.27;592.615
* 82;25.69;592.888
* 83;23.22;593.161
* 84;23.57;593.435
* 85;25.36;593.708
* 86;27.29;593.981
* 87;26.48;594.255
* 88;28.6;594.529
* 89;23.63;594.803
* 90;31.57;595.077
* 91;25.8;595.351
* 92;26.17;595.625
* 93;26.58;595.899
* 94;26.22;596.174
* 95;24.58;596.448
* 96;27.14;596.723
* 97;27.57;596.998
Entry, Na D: 0.50 nm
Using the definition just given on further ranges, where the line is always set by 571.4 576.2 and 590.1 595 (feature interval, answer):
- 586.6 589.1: 0.14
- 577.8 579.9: 0.03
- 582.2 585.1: -0.16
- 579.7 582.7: -0.05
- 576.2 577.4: -0.05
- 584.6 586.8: -0.01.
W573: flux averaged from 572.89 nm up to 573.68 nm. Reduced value 25.8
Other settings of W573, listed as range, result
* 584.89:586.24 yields 25.7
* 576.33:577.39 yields 27.5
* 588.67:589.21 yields 20.2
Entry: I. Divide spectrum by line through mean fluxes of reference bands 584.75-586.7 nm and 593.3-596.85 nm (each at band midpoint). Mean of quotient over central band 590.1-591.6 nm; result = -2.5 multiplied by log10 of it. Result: 0.072 mag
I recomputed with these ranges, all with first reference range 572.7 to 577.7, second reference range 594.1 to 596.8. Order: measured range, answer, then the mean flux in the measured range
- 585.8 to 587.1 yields 0.041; 25.7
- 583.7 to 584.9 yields -0.013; 27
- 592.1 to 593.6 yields 0.027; 26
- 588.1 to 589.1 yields 0.228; 21.6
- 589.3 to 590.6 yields 0.266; 20.9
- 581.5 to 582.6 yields 0.017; 26.3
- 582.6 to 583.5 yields -0.051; 28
